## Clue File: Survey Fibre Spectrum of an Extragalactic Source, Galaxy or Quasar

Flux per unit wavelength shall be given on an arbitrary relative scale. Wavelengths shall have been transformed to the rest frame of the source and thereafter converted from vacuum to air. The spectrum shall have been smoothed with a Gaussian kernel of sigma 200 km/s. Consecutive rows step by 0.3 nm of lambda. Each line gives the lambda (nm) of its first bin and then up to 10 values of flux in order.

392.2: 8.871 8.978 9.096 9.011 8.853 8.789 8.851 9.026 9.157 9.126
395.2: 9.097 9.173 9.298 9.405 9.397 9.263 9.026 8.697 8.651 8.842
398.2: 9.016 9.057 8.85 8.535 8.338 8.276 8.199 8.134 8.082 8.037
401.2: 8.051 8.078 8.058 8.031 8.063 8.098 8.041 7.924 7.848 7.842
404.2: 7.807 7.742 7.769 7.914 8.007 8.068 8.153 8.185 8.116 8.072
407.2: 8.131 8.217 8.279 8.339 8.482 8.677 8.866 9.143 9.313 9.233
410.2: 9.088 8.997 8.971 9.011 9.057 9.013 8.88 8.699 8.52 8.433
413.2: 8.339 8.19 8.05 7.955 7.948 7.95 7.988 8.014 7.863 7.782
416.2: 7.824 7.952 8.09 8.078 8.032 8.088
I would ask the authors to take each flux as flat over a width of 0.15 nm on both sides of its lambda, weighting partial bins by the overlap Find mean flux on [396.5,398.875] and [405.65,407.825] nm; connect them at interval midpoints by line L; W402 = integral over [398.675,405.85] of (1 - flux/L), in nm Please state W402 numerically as 0.39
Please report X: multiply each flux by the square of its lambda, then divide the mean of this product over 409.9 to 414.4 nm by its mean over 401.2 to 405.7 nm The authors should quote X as 1.14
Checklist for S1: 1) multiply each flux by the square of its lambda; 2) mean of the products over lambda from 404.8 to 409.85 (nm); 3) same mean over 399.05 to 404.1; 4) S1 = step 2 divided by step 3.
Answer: 1.1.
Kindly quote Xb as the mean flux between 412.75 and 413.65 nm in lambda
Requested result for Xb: 8.32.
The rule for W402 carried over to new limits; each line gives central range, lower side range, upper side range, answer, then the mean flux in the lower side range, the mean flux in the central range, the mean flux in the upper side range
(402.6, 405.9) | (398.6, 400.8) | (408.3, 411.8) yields 0.28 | 8.35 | 7.92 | 8.99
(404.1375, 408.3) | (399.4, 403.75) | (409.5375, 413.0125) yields 0.21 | 8.08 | 8.07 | 8.93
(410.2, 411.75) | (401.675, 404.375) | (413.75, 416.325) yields -0.21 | 7.97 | 9.02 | 7.93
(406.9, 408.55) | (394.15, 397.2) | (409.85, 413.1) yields 0.13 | 9.19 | 8.27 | 8.88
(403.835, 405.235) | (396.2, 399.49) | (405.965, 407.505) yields 0.09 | 8.9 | 7.81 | 8.14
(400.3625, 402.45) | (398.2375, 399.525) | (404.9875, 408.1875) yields 0.12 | 8.73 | 8.06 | 8.13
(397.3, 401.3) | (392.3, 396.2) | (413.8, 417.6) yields 0.15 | 9.06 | 8.48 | 7.96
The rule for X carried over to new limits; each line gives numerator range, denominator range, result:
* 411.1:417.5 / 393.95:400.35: 1.01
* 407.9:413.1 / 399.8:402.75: 1.15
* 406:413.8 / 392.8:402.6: 1.05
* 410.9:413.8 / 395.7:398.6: 1.03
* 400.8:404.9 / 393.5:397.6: 0.91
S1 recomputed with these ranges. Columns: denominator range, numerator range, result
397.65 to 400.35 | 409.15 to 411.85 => 1.12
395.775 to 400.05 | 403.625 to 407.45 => 0.94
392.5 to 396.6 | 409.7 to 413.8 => 1.05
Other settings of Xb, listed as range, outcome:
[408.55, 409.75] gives 9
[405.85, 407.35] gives 8.13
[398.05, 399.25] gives 8.86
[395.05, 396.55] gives 9.27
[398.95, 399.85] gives 8.38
